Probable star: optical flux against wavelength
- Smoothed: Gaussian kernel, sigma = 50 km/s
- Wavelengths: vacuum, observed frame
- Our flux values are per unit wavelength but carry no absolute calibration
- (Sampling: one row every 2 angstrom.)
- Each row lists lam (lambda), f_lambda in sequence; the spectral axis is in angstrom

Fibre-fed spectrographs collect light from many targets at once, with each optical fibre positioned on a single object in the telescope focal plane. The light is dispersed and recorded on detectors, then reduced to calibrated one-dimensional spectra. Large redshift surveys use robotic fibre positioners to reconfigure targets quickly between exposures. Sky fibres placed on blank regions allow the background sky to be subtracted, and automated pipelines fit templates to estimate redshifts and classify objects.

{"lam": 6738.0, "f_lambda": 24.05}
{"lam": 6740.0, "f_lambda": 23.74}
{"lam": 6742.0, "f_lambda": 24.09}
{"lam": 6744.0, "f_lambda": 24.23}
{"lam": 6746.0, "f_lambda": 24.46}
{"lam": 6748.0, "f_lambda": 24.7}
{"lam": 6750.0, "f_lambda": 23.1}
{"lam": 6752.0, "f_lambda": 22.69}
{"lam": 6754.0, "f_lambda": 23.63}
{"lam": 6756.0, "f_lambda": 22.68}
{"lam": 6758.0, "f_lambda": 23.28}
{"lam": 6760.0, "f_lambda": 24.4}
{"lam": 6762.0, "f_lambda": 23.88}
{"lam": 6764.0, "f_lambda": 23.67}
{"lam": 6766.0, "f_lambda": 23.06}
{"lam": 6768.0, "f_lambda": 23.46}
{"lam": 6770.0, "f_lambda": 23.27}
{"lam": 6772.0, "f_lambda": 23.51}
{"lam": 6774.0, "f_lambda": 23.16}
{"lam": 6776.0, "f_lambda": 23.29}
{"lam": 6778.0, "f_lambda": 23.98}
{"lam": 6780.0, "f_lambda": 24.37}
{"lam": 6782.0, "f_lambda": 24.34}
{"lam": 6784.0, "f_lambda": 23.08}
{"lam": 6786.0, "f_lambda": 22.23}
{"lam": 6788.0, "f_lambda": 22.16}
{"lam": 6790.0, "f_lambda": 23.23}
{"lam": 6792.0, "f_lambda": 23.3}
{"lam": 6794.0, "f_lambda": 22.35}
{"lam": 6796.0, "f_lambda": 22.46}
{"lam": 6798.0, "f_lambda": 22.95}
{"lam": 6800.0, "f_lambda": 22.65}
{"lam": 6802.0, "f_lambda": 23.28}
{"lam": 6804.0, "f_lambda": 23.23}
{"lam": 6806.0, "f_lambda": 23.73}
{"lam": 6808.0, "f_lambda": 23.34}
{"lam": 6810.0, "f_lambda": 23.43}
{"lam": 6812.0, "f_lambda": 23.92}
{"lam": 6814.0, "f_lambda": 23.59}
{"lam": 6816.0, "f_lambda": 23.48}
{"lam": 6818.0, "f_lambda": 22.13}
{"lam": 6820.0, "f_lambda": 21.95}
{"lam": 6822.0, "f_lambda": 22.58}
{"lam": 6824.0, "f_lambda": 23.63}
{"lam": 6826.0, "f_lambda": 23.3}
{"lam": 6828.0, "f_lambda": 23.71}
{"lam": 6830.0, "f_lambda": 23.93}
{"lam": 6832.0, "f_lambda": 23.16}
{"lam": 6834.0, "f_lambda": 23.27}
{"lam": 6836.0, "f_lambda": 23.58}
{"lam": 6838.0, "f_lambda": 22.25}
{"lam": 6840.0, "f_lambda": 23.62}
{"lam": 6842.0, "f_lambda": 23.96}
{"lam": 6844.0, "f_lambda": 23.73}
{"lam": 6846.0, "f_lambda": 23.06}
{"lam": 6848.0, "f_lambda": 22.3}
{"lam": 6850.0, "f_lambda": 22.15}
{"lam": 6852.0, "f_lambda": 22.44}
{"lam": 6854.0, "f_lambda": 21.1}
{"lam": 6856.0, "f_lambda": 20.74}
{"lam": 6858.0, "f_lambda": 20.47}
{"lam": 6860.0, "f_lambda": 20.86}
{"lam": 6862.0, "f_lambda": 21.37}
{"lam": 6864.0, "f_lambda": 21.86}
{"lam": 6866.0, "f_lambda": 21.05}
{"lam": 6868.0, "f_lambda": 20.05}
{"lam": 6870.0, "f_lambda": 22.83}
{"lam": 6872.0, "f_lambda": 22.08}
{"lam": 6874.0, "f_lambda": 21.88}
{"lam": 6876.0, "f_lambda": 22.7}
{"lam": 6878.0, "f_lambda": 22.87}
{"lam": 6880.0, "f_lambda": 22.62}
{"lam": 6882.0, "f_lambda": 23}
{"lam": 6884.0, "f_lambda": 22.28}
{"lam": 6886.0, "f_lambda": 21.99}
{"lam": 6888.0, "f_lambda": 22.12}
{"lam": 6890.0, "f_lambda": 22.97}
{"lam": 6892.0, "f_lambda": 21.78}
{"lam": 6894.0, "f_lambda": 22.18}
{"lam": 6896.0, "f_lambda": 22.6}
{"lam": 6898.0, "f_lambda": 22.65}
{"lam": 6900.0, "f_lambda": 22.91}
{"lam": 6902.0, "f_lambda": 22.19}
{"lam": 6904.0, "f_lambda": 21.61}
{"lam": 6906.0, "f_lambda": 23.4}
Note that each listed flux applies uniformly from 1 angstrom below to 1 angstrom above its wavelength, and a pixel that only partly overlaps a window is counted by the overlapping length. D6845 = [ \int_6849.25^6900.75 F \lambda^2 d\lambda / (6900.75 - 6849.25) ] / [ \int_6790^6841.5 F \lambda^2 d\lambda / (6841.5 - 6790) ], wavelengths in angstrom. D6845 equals 0.97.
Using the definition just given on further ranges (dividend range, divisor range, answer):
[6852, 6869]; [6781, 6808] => 0.93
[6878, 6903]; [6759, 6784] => 0.98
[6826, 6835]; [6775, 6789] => 1.02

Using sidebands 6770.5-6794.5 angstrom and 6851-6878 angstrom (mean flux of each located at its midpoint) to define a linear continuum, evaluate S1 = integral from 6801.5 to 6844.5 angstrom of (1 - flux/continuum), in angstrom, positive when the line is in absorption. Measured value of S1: -1.7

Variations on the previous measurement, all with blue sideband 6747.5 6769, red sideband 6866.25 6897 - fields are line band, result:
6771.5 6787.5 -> -0.1 angstrom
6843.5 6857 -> 0.2 angstrom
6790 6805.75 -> 0.1 angstrom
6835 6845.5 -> -0.4 angstrom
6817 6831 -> -0.1 angstrom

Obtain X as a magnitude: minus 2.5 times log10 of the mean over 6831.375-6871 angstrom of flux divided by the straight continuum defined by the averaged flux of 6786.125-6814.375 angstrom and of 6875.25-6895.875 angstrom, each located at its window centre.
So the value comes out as 0.03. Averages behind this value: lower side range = 23.1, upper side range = 22.5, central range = 22.2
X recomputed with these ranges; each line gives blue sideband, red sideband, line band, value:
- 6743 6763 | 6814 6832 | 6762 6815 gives 0.01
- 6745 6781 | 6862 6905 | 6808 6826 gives -0.01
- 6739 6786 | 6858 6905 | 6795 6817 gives -0.01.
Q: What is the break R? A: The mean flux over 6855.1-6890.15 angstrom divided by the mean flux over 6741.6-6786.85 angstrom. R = 0.9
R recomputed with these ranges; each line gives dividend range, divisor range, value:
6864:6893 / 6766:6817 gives 0.95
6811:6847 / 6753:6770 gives 0.99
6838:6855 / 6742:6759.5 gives 0.96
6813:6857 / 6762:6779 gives 0.98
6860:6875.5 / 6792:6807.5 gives 0.94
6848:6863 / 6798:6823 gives 0.93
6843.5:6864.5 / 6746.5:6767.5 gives 0.93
